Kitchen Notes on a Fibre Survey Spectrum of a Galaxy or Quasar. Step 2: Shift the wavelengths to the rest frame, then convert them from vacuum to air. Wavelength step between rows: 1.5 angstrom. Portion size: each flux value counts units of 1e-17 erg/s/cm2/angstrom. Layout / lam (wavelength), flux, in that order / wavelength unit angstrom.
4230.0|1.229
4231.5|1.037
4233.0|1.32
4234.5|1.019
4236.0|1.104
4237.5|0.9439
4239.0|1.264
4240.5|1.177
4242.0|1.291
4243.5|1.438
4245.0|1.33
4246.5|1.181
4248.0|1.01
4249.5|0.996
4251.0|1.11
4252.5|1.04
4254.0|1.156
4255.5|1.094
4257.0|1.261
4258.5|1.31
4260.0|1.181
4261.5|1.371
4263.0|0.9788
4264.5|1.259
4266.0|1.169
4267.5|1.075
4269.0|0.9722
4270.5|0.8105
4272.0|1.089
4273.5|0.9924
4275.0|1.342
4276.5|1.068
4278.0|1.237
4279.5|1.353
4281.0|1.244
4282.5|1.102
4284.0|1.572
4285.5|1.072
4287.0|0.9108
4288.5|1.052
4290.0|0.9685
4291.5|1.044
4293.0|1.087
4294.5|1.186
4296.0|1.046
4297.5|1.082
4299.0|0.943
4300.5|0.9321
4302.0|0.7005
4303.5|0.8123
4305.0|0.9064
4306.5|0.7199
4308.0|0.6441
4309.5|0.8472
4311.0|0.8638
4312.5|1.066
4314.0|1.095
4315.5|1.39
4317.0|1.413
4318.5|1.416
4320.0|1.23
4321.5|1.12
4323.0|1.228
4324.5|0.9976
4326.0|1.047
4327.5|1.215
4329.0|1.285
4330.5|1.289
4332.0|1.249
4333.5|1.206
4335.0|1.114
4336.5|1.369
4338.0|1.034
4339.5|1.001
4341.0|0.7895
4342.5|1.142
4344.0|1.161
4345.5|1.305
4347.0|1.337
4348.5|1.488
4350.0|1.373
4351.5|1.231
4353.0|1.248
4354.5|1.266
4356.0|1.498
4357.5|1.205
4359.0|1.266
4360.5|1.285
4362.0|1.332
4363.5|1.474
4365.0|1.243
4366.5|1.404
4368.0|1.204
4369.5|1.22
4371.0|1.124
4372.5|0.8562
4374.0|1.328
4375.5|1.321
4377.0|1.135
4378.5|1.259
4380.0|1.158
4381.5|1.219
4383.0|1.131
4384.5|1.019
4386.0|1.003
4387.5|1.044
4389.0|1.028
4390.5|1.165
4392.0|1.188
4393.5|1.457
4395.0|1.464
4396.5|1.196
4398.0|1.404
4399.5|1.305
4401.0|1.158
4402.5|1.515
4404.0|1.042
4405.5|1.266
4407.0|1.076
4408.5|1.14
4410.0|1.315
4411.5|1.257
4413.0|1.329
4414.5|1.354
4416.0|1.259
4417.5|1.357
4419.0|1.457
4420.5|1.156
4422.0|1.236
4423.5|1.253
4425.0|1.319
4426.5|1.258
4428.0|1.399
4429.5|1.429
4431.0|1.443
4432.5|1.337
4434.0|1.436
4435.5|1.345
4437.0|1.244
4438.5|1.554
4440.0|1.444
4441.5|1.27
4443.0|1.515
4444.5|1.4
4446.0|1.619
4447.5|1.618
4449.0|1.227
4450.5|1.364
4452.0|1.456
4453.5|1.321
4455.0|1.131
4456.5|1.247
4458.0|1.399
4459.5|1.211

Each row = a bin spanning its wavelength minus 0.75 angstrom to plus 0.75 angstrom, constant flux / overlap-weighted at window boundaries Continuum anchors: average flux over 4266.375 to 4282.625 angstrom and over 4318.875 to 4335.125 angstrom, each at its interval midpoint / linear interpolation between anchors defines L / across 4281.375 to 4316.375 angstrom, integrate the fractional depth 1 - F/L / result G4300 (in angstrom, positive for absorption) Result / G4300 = 4.38 angstrom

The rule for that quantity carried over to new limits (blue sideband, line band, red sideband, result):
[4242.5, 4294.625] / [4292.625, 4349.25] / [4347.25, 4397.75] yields 4.5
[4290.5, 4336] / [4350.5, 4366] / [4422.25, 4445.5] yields -1.6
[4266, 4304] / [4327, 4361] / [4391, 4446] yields -1.4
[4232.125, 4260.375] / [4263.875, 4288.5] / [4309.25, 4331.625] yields 0.7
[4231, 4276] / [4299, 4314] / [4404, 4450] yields 4.4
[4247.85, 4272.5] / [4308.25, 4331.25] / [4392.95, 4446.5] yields 0.8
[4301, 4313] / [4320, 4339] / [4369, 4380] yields -4.9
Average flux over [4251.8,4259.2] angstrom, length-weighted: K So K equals 1.17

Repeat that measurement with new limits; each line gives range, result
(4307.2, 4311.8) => 0.787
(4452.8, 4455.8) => 1.22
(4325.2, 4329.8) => 1.18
